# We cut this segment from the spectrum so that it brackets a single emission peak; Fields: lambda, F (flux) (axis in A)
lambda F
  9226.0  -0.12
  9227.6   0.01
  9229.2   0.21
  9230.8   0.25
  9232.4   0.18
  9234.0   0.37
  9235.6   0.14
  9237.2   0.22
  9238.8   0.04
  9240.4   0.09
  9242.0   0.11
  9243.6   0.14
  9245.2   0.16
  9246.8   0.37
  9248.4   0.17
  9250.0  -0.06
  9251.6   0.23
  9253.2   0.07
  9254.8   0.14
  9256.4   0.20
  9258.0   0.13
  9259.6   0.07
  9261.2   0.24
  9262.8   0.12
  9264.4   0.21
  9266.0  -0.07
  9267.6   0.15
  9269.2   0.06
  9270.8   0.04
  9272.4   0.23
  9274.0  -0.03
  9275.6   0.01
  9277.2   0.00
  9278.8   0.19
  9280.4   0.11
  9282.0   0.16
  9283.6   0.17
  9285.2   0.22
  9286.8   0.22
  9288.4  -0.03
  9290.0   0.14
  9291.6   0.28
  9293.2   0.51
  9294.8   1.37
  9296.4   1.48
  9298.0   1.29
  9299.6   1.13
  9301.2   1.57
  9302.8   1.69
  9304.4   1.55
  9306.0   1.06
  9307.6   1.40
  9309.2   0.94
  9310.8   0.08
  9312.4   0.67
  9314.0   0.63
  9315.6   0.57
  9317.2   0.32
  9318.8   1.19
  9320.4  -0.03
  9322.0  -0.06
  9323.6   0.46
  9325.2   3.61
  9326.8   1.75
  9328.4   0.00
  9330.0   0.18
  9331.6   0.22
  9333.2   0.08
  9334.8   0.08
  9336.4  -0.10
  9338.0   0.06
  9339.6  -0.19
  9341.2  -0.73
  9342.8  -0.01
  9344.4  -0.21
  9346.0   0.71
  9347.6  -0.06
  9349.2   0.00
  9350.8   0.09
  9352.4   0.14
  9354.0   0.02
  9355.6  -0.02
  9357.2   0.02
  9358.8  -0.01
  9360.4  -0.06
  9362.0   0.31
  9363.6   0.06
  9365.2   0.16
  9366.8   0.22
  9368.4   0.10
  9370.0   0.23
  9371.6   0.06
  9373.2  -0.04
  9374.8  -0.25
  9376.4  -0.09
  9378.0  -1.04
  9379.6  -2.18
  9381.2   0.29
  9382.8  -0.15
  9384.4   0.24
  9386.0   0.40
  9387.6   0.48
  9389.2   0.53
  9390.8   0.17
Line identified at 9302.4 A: [O II] 3727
